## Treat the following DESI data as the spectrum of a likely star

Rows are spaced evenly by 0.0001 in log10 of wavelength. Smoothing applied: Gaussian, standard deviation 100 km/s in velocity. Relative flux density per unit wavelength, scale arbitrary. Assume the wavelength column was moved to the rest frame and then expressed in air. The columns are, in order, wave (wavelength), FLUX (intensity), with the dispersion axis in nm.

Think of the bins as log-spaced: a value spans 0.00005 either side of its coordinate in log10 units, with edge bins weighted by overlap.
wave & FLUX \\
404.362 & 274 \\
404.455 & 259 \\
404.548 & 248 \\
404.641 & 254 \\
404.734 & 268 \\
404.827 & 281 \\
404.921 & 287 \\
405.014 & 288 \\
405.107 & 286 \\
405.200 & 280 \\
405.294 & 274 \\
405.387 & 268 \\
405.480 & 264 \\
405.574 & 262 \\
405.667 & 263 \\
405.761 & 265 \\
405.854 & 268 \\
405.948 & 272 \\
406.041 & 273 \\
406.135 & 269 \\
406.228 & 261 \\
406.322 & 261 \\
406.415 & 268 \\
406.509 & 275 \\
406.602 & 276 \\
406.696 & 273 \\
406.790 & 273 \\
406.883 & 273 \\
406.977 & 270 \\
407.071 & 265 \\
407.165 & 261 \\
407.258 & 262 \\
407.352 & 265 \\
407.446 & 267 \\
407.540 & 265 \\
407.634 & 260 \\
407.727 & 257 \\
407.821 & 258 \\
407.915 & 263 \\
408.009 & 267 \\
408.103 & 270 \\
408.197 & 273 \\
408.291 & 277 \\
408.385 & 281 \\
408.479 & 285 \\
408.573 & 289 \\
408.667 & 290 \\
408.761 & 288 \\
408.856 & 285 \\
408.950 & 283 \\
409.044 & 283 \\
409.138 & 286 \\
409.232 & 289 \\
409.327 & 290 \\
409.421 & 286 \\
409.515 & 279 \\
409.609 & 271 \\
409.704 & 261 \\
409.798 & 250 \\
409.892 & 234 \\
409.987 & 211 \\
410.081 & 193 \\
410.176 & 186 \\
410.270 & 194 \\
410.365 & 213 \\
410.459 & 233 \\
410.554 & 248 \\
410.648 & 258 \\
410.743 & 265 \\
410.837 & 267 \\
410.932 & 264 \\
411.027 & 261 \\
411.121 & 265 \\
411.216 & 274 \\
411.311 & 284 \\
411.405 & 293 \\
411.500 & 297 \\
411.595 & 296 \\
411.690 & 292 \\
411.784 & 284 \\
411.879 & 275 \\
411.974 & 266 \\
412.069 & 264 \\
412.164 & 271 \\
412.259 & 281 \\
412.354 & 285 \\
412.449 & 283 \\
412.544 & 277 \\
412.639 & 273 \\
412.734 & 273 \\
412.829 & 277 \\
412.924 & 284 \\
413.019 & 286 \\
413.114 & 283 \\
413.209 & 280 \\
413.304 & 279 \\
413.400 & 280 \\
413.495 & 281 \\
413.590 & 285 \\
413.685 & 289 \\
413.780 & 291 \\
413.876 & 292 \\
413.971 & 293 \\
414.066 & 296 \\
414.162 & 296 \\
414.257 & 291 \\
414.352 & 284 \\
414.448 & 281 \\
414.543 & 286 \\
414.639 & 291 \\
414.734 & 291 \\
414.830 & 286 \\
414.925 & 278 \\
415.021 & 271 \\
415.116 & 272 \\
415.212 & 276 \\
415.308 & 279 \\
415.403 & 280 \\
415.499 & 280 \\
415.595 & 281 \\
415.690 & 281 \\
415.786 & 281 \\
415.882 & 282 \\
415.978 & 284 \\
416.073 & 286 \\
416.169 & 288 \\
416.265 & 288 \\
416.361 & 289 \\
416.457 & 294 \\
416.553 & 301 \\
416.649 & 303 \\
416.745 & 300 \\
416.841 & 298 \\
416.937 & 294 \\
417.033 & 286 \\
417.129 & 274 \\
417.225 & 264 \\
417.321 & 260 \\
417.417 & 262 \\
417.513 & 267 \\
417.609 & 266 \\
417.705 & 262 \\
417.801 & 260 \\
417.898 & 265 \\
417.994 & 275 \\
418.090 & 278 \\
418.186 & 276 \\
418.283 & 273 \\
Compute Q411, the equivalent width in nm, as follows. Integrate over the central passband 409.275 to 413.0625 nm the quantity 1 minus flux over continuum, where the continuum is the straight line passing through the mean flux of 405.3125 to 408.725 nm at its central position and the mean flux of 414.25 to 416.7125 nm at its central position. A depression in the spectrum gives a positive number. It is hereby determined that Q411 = 0.18 nm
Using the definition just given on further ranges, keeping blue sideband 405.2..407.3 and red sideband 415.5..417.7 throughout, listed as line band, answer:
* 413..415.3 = -0.05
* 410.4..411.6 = 0.03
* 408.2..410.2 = 0.03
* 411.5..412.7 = -0.01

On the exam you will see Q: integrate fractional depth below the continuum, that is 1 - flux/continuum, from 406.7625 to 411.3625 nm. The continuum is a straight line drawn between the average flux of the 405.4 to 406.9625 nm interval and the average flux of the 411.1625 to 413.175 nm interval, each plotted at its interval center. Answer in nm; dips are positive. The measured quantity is 0.20 nm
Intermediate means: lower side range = 269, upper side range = 281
